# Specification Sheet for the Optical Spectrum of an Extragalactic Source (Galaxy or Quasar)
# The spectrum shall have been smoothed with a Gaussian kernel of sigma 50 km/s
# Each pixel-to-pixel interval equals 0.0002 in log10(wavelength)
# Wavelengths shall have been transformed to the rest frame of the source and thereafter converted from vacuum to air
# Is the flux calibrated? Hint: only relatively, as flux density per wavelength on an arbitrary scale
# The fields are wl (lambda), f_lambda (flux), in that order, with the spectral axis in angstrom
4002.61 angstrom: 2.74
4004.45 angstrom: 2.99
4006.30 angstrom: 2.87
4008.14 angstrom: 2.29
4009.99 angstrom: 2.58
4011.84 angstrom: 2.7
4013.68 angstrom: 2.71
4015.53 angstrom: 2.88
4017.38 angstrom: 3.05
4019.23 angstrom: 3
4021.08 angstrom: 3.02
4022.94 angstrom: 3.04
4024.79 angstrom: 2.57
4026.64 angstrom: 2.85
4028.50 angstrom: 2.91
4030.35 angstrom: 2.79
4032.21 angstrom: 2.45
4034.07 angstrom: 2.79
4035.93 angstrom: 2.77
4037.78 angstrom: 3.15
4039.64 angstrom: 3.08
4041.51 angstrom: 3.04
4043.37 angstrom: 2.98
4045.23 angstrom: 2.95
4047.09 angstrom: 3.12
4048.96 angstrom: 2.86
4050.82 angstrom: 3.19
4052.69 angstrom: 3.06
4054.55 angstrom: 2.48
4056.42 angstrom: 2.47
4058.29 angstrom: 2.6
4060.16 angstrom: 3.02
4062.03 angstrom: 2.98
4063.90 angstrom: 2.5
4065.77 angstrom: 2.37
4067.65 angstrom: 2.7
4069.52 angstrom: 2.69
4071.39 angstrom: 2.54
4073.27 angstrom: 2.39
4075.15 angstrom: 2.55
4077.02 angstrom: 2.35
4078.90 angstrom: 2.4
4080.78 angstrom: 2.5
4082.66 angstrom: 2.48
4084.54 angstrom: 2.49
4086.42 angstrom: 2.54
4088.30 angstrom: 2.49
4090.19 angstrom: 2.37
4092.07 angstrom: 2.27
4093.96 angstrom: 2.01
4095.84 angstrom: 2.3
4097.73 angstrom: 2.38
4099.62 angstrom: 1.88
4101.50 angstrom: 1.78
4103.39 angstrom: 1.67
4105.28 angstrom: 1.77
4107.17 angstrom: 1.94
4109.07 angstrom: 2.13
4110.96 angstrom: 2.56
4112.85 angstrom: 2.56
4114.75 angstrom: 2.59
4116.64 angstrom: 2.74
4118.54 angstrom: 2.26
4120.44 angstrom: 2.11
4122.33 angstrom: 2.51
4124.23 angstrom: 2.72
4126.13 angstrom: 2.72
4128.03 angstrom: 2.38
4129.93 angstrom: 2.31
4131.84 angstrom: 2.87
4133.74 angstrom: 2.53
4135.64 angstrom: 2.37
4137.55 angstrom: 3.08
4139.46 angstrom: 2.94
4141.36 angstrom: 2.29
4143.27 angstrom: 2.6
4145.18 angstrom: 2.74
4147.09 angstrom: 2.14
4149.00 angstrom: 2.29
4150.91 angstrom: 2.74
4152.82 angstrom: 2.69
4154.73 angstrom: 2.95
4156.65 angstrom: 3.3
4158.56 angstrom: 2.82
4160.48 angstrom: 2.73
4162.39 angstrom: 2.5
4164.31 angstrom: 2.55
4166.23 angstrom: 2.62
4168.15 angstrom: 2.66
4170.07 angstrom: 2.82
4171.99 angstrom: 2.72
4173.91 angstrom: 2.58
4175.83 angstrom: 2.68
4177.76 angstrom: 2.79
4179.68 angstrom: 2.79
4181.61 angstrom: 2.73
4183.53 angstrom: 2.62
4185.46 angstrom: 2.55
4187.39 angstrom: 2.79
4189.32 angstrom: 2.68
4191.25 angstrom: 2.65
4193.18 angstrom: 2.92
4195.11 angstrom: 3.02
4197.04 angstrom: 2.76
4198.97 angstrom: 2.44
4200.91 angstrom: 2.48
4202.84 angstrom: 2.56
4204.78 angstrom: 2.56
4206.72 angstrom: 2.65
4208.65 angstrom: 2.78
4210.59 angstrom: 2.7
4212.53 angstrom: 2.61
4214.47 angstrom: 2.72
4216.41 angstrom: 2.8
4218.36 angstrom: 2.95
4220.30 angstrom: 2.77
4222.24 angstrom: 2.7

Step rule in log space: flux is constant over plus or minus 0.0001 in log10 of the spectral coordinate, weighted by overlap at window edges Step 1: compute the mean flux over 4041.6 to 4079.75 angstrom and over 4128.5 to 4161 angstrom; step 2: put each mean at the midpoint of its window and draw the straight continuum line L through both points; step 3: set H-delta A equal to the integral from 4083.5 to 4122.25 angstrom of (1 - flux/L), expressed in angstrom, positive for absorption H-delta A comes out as 6.4 angstrom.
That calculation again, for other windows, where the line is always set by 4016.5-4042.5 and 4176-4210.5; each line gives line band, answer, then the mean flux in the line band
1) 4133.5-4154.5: 1.2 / 2.6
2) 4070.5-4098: 4.1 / 2.4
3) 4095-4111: 4.5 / 2.01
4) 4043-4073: 0.9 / 2.77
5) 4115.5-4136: 2.0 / 2.51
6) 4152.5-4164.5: -0.3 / 2.81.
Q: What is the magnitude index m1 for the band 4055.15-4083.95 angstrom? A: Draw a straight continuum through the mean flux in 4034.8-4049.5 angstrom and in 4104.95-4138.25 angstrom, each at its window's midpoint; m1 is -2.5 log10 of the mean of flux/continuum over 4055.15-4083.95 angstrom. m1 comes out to 0.099 mag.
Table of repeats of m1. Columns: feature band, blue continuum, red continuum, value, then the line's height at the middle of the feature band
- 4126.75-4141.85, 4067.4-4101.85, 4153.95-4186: -0.010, 2.58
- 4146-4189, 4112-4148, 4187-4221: -0.021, 2.63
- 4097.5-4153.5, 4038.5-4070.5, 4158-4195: 0.145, 2.75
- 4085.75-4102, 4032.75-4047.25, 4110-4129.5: 0.191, 2.66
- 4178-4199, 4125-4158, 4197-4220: -0.031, 2.66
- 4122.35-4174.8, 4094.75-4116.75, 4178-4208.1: -0.099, 2.42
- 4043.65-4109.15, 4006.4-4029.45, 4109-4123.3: 0.056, 2.59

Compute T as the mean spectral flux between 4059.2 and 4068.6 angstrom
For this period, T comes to 2.71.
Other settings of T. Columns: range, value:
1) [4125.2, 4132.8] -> 2.57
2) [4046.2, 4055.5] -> 2.94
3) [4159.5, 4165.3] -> 2.59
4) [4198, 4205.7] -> 2.51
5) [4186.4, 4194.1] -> 2.76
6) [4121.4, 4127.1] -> 2.65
